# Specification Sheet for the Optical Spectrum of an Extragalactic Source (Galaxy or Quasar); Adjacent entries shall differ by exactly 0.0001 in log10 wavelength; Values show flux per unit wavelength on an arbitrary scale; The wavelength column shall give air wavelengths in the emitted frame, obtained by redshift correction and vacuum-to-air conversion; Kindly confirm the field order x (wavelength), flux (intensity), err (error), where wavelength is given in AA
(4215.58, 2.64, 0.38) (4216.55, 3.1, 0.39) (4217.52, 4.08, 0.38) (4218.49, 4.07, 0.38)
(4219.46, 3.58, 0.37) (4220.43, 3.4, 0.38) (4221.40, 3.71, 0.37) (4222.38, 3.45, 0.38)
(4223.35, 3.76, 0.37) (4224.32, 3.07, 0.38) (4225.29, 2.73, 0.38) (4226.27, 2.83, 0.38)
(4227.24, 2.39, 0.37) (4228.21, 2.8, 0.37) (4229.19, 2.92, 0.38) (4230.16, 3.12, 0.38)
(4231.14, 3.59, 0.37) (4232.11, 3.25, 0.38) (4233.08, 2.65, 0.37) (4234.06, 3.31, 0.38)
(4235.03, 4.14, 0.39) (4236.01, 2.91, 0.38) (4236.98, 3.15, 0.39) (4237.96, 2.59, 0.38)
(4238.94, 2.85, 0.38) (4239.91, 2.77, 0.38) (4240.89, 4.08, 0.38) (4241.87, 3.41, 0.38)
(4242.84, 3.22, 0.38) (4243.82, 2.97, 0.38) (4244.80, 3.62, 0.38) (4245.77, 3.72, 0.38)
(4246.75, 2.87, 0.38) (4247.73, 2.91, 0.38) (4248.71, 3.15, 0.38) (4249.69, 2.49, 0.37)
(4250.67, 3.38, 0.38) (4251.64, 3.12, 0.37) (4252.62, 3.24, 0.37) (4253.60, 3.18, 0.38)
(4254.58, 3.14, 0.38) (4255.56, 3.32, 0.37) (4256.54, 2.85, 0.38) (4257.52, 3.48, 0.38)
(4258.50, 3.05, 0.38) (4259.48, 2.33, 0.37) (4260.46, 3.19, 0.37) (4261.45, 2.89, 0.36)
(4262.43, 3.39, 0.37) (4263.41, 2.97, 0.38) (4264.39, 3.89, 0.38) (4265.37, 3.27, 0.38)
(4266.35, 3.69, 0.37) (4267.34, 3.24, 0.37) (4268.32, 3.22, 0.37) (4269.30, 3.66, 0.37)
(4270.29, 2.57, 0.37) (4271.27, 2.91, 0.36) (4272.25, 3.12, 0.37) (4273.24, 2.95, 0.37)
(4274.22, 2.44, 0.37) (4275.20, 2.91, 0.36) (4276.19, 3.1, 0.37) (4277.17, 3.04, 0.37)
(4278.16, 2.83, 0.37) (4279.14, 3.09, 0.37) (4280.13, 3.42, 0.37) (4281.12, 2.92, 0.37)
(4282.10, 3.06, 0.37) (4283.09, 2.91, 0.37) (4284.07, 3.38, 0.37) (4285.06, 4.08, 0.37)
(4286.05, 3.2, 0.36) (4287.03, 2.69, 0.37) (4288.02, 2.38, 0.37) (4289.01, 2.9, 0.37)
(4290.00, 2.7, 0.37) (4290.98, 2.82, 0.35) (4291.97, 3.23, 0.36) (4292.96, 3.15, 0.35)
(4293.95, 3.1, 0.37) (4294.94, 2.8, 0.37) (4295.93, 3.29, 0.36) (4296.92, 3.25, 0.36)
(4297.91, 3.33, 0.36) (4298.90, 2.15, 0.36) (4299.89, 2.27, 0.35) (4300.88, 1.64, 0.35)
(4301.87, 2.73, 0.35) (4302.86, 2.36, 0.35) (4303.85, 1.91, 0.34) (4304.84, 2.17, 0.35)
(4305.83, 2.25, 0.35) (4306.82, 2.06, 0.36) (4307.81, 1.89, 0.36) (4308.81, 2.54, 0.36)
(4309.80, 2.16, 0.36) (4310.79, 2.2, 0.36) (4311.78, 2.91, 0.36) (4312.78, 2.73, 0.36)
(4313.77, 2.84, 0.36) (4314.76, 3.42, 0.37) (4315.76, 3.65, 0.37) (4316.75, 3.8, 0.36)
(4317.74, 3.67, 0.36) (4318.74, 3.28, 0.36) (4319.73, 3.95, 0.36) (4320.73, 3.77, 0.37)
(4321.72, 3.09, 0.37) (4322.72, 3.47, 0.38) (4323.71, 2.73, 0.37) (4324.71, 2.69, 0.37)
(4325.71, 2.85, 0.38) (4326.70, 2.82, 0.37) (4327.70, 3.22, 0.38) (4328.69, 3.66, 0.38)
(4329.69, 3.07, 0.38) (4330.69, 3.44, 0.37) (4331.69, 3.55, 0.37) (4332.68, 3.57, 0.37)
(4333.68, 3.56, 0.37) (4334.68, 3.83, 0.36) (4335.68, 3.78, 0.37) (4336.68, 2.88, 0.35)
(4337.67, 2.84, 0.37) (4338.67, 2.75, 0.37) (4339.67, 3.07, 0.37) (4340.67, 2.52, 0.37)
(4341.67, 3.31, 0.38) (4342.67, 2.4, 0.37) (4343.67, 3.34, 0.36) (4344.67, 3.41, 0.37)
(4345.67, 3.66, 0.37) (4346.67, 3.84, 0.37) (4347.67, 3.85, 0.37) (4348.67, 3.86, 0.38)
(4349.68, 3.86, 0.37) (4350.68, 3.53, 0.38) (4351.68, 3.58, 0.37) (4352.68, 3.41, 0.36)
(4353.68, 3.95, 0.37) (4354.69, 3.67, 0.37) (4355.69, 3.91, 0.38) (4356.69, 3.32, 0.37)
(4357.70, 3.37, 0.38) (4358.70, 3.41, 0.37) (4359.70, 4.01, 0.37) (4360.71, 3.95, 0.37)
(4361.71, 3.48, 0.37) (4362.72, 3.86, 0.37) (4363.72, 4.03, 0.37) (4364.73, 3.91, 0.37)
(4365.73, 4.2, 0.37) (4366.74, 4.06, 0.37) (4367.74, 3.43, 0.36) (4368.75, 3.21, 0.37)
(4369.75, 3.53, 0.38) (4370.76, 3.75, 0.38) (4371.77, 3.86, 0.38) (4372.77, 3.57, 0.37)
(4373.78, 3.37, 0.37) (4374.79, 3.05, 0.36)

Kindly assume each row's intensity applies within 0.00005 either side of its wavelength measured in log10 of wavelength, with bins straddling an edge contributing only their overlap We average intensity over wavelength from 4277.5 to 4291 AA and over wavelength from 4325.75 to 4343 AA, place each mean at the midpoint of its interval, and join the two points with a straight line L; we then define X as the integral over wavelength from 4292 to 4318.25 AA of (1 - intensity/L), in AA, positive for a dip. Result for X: 3.3 AA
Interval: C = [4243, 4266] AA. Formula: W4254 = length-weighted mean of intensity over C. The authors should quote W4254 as 3.15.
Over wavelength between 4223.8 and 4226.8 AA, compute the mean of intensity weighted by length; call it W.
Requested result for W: 2.88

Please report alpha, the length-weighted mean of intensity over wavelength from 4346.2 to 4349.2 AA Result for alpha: 3.84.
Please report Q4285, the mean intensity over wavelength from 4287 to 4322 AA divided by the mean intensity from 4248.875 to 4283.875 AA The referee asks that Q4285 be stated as 0.91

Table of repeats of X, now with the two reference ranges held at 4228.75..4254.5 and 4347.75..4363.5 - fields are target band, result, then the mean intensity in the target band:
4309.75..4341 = 3.1 AA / 3.2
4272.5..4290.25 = 1.9 AA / 3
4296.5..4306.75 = 3.2 AA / 2.39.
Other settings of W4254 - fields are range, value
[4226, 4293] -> 3.1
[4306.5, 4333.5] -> 3.09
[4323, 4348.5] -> 3.24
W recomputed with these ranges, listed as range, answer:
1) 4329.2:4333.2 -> 3.41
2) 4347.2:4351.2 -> 3.77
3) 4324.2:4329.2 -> 3.05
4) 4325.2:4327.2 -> 2.83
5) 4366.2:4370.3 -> 3.56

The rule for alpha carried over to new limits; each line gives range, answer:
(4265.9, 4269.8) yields 3.44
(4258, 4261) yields 2.85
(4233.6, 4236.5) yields 3.46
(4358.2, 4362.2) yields 3.72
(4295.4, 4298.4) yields 3.28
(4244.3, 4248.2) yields 3.28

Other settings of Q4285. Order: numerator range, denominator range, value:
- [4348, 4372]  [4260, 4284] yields 1.19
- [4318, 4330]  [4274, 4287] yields 1.04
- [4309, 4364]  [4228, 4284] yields 1.07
